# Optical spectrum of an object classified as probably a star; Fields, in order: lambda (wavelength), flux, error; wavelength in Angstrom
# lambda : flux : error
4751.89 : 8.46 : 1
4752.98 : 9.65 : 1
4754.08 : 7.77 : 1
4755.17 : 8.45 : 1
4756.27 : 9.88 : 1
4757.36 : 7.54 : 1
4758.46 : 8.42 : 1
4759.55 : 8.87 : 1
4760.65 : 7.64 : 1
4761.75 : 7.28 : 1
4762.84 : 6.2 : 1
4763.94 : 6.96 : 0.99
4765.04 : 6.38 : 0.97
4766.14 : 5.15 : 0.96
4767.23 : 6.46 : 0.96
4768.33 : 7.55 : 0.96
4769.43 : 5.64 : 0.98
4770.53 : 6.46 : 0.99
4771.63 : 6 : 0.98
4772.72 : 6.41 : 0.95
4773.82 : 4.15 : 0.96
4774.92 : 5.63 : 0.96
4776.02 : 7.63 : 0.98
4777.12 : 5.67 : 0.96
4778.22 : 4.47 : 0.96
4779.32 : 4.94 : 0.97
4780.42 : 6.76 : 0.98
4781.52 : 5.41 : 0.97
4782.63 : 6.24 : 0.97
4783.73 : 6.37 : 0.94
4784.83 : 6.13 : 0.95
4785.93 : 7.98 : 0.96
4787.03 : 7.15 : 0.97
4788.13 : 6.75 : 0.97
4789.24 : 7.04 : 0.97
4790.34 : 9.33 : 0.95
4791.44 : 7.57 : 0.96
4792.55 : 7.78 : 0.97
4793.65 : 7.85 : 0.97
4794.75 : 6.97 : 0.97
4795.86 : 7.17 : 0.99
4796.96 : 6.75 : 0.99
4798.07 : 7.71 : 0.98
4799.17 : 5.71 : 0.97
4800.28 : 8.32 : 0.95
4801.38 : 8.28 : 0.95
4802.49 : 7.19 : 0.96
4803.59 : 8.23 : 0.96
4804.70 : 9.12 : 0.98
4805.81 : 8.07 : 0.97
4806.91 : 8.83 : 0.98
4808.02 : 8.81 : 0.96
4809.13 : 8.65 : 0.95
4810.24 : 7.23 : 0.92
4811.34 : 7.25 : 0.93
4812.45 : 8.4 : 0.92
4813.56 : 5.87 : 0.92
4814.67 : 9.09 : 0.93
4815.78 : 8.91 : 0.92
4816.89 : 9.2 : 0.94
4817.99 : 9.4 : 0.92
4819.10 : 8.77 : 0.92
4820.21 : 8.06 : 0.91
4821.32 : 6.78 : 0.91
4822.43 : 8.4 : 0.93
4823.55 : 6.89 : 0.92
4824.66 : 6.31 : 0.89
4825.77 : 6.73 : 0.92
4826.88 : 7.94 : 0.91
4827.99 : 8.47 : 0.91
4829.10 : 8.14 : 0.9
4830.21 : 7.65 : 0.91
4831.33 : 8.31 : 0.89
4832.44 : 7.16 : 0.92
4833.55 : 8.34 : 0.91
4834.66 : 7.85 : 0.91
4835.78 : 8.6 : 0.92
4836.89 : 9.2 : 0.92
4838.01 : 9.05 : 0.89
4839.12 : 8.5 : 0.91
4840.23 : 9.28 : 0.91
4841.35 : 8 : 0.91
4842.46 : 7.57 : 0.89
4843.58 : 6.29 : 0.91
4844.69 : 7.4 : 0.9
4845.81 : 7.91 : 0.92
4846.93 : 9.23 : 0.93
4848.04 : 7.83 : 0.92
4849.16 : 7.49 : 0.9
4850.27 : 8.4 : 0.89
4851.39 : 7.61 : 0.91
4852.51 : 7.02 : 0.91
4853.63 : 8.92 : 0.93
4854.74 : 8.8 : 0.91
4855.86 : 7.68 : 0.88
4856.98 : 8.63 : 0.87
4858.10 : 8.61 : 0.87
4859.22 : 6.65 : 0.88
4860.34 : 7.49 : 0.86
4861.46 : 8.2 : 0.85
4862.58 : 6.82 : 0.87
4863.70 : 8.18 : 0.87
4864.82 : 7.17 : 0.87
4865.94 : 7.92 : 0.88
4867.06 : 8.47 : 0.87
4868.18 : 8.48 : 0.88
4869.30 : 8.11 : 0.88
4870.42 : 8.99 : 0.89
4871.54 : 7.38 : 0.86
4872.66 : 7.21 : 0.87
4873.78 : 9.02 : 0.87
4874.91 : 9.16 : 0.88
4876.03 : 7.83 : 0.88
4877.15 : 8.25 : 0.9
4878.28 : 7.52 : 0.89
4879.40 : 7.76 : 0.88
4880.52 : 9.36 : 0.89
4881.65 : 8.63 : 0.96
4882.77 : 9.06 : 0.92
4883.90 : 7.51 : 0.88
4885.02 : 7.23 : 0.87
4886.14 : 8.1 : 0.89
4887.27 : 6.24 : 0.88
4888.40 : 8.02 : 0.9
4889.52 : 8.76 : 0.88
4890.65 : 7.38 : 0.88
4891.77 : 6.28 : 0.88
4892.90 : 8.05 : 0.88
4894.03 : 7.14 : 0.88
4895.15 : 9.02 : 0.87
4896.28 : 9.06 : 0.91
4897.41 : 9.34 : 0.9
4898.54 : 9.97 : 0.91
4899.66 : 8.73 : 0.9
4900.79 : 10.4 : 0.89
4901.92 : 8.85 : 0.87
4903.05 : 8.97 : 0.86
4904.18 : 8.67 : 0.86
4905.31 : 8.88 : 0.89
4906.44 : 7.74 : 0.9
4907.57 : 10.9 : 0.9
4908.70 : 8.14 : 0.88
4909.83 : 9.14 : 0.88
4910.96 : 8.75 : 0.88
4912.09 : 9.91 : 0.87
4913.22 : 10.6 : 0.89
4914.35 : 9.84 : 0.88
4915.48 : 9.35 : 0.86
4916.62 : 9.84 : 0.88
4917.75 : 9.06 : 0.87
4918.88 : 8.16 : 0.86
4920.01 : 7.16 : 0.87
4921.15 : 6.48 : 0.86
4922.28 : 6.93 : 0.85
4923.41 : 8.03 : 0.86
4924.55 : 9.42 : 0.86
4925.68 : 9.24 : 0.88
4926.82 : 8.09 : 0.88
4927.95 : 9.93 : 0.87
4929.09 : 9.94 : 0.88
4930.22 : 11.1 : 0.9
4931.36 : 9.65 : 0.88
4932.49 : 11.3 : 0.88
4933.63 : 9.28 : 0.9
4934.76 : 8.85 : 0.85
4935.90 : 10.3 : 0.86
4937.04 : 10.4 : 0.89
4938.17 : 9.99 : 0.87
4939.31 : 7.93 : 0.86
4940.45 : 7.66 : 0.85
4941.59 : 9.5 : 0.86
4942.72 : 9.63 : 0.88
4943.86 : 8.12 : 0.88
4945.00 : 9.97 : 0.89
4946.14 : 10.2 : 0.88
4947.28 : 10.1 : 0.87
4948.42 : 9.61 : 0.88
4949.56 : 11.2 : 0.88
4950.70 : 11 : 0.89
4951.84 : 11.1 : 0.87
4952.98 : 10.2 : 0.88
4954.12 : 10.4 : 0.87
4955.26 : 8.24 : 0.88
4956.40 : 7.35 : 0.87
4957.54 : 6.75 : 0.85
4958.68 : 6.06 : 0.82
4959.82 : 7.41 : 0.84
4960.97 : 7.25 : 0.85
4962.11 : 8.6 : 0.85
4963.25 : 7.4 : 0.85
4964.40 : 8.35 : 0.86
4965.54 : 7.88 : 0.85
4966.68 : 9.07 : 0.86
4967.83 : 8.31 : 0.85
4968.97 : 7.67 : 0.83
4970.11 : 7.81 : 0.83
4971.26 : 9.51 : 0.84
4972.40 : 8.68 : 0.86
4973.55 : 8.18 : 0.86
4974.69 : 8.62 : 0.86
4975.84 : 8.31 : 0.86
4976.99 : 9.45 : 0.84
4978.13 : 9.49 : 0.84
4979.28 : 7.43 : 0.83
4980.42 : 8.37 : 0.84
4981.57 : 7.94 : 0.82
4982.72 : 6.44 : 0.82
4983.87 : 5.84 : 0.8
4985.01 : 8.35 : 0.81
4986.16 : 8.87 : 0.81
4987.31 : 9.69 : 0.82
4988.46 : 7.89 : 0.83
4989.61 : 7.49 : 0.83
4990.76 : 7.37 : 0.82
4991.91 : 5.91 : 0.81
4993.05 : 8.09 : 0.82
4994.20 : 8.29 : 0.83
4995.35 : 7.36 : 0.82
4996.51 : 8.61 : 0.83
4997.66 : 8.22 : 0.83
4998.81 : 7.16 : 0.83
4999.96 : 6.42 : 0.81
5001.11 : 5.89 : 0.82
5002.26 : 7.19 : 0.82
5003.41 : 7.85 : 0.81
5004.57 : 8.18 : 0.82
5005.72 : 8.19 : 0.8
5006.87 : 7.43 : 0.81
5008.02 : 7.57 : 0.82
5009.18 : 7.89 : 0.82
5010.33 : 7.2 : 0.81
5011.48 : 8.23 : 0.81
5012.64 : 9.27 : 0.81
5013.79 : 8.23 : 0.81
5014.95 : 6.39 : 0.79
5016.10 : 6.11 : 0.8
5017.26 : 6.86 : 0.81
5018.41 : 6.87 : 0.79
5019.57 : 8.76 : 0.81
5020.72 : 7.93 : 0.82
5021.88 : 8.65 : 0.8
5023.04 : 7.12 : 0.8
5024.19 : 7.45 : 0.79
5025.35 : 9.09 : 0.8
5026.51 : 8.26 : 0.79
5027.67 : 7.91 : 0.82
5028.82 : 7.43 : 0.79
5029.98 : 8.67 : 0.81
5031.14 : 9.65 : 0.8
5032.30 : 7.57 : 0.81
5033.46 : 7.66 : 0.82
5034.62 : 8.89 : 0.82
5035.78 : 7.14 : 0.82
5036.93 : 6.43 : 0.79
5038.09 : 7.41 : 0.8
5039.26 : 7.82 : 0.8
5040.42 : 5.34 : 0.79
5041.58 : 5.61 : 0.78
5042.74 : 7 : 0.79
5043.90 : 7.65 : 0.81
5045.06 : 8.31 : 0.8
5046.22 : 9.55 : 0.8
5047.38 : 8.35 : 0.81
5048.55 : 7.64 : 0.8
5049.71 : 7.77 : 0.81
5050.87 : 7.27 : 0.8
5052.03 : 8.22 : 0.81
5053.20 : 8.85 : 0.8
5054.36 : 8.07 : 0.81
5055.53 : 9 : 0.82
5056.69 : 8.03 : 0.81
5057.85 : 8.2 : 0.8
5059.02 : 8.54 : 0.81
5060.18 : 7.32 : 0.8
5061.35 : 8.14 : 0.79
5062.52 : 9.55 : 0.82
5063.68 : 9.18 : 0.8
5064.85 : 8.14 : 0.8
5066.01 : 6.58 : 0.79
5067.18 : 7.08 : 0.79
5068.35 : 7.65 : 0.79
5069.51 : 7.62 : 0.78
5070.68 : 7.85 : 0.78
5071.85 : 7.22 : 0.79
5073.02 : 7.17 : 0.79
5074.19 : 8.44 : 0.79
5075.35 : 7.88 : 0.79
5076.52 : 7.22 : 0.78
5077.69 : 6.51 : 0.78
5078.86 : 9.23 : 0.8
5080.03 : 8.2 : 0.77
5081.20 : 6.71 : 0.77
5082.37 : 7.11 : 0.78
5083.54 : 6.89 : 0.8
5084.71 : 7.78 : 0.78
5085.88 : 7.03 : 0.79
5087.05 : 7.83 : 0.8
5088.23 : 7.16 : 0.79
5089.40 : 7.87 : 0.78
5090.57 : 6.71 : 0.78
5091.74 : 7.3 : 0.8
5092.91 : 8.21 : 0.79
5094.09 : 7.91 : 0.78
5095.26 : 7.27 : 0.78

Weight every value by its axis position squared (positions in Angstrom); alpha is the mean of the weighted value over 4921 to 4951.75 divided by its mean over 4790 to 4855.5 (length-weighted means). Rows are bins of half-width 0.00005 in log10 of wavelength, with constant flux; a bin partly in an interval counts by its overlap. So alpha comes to 1.2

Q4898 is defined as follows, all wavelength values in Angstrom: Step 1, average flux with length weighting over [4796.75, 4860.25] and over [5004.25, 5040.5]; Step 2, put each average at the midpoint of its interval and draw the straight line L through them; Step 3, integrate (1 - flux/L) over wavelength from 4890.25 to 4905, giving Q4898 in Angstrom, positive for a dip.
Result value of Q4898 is -1.3 Angstrom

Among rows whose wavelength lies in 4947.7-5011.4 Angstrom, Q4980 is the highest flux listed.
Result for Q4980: 11.2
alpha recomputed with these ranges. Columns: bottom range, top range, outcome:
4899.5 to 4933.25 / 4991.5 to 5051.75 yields 0.88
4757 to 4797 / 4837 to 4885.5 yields 1.24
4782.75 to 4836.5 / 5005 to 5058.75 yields 1.10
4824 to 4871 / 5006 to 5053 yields 1.04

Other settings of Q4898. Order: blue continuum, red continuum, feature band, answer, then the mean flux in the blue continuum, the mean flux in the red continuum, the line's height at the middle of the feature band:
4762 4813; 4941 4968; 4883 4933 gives -2.3 Angstrom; 6.98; 8.91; 8.37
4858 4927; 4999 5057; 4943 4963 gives -2.3 Angstrom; 8.38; 7.72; 8.09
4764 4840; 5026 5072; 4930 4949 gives -4.8 Angstrom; 7.38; 7.87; 7.65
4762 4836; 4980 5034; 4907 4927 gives -3.5 Angstrom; 7.28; 7.74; 7.54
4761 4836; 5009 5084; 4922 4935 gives -3.2 Angstrom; 7.28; 7.79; 7.54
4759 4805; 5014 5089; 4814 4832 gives -2.8 Angstrom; 6.83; 7.74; 6.97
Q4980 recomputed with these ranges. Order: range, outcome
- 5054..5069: 9.55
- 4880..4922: 10.9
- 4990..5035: 9.65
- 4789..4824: 9.4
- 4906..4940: 11.3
